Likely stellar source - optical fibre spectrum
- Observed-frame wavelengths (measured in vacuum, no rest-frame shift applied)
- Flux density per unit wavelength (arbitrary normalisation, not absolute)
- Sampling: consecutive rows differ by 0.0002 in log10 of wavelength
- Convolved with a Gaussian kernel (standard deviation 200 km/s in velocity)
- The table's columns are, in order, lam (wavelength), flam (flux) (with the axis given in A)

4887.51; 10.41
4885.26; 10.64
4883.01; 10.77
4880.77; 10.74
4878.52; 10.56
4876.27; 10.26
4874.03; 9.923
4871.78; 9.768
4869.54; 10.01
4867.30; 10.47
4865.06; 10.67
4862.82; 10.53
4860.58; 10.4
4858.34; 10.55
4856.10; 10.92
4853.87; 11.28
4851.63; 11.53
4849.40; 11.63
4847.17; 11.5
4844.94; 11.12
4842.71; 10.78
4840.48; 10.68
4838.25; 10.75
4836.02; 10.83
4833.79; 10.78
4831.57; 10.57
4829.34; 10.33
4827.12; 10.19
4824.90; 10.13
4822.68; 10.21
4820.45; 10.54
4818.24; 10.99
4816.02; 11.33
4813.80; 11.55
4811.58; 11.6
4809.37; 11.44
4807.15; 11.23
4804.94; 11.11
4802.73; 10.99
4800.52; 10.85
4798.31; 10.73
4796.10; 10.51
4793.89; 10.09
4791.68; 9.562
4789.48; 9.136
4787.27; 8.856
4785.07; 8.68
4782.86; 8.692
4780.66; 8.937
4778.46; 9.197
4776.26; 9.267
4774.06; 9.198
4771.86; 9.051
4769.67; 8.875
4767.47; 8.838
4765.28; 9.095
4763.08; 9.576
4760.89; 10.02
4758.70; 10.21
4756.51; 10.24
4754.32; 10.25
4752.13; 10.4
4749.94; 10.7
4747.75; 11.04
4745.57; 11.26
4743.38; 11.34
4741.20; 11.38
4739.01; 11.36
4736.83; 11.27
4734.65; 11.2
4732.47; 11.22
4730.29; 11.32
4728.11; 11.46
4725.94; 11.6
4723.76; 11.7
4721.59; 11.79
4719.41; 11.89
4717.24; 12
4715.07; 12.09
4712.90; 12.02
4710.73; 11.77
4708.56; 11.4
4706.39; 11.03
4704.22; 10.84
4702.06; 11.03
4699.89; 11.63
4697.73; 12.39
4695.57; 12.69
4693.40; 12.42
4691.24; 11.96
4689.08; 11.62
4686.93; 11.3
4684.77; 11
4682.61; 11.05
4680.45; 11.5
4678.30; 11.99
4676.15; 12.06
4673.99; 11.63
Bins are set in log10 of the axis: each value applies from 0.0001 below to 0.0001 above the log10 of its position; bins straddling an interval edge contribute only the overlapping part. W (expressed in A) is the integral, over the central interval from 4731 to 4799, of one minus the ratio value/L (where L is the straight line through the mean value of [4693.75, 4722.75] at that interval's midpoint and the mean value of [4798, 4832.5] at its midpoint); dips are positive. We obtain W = 7.7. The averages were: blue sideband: 11.8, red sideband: 10.9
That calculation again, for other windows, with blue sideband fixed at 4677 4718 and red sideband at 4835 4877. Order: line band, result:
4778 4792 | 2.7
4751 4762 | 1.1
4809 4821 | -0.3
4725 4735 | 0.1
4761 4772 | 2.0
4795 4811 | 0.1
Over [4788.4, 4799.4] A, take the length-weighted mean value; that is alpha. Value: 10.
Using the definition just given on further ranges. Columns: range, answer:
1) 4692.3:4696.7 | 12.5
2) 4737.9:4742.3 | 11.4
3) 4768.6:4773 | 8.98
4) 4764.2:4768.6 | 8.97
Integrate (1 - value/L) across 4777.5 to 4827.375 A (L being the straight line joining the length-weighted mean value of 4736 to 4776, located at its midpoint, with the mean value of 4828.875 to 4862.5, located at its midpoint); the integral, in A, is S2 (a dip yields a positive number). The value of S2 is 1.33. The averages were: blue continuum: 10.2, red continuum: 10.9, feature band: 10.3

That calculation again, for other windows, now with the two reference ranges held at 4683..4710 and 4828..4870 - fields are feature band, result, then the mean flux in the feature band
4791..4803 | 0.68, 10.4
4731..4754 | 0.55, 11.1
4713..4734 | -0.41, 11.7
